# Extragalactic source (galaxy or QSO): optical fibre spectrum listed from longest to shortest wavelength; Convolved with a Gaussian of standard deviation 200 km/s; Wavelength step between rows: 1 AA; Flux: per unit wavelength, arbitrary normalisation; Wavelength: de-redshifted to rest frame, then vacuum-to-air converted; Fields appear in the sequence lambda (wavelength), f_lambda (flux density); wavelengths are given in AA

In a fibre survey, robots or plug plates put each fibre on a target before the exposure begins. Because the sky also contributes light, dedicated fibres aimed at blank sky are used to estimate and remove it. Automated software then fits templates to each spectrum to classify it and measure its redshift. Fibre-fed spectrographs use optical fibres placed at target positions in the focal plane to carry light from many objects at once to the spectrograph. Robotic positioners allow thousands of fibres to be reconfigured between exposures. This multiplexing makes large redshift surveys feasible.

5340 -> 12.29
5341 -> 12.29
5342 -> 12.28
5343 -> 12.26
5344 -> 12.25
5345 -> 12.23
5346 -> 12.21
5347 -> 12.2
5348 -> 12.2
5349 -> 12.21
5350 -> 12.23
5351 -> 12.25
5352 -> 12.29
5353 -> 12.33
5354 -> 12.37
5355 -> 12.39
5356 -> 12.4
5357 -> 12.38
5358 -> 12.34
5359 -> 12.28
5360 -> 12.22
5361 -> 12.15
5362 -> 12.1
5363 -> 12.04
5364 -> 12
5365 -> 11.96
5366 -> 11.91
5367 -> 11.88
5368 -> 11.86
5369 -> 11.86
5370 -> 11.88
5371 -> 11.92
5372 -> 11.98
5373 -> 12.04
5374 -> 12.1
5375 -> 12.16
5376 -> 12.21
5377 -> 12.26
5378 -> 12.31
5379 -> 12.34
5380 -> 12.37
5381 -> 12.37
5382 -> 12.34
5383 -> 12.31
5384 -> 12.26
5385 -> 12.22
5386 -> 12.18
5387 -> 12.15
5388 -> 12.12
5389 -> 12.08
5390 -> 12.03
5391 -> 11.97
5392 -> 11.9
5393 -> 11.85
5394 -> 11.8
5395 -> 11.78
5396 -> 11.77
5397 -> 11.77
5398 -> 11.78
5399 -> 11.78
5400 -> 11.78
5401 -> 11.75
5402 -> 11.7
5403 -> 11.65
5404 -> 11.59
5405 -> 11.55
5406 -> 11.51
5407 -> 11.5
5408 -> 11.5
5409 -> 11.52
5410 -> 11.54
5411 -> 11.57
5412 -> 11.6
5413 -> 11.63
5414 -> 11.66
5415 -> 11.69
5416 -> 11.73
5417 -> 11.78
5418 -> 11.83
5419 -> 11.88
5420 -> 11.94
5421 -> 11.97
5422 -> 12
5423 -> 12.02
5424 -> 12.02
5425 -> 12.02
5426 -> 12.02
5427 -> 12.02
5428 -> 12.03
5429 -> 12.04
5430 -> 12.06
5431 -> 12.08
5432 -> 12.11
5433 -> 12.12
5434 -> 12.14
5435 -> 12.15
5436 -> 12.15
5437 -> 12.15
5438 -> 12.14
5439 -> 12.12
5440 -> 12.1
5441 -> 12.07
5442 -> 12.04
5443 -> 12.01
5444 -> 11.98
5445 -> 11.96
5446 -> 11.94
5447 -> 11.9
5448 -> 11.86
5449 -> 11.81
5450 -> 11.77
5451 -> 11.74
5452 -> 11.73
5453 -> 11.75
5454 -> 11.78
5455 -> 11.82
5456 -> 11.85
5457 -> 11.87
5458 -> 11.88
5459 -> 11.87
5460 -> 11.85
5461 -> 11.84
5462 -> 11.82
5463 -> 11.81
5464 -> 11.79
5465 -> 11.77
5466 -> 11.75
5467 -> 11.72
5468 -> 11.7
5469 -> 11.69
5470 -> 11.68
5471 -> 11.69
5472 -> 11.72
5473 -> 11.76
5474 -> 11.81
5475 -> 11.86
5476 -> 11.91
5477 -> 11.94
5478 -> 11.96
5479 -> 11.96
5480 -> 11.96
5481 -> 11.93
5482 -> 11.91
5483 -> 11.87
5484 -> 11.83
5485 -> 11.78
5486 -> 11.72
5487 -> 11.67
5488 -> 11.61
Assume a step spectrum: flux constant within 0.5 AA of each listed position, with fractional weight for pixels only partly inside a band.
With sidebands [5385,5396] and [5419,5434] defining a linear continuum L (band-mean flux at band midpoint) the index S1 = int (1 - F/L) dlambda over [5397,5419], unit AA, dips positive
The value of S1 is 0.64 AA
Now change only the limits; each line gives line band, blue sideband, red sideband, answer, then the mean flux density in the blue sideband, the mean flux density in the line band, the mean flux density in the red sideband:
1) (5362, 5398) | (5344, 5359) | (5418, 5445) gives 0.4 AA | 12.3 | 12.1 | 12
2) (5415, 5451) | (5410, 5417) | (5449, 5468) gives -0.9 AA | 11.6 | 12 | 11.8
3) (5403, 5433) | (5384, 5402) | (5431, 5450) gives 0.4 AA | 11.9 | 11.8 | 12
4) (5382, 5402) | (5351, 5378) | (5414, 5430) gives 0.1 AA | 12.1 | 12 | 11.9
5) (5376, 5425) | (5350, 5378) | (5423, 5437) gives 0.8 AA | 12.1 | 11.9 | 12.1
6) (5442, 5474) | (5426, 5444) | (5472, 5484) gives 0.4 AA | 12.1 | 11.8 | 11.9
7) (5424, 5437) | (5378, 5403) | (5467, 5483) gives -0.2 AA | 12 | 12.1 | 11.8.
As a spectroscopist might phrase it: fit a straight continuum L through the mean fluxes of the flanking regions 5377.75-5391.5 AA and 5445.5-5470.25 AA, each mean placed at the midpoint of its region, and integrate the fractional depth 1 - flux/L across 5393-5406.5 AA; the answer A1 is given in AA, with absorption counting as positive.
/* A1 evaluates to 0.46 AA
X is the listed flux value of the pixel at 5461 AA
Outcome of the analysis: 11.84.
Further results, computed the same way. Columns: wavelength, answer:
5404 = 11.59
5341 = 12.29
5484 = 11.83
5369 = 11.86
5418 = 11.83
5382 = 12.34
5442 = 12.04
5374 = 12.1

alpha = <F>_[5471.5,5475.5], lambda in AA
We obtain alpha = 11.8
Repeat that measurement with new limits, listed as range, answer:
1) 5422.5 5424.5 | 12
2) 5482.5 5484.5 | 11.8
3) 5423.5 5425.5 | 12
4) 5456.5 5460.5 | 11.9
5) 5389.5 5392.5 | 12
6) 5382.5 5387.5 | 12.2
